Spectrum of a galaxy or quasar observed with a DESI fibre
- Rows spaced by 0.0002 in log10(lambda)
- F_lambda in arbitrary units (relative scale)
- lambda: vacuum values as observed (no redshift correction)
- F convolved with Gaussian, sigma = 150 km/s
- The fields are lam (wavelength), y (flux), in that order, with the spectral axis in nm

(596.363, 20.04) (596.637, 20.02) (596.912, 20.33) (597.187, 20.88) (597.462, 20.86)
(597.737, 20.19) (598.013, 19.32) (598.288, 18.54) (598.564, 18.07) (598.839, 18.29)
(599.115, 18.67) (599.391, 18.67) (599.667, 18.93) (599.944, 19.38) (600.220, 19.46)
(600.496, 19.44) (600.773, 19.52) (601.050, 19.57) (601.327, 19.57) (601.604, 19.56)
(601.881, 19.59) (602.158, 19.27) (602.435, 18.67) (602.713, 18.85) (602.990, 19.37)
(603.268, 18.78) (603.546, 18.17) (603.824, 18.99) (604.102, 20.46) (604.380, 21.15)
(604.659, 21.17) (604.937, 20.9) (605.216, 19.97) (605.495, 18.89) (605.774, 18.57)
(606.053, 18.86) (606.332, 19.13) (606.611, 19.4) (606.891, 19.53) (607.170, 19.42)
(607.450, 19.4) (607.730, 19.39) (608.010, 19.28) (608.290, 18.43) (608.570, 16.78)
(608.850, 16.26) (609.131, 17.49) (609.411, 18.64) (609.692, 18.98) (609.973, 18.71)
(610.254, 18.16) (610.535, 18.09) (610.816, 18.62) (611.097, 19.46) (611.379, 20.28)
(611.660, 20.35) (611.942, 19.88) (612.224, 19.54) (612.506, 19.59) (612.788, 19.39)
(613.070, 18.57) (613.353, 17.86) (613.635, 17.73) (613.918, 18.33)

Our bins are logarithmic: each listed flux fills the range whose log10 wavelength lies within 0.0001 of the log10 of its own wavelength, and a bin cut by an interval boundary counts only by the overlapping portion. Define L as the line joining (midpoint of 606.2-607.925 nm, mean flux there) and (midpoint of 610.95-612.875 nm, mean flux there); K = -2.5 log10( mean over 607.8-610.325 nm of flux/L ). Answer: 0.08 mag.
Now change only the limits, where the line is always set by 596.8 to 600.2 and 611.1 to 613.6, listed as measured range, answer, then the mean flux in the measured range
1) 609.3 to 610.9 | 0.05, 18.5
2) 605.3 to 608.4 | 0.01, 19.1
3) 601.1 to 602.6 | 0.00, 19.3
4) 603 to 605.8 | -0.02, 19.7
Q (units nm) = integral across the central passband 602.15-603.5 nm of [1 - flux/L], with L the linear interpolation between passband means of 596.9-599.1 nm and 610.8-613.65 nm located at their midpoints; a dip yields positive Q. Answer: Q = 0.04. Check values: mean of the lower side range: 19.5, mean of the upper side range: 19.3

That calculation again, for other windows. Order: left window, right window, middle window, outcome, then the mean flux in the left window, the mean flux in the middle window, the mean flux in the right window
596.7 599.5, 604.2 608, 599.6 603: 0.032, 19.4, 19.3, 19.7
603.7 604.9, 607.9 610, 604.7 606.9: 0.026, 20.5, 19.5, 18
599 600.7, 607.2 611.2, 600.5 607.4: -0.243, 19.1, 19.5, 18.4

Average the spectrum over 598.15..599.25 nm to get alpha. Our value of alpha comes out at 18.4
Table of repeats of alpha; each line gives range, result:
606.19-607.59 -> 19.4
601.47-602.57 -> 19.3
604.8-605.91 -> 19.6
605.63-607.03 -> 19.1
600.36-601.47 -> 19.5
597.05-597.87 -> 20.7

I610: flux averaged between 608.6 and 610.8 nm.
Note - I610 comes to 18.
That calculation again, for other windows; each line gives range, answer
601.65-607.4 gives 19.5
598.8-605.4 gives 19.4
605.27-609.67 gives 18.7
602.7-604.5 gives 19.4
